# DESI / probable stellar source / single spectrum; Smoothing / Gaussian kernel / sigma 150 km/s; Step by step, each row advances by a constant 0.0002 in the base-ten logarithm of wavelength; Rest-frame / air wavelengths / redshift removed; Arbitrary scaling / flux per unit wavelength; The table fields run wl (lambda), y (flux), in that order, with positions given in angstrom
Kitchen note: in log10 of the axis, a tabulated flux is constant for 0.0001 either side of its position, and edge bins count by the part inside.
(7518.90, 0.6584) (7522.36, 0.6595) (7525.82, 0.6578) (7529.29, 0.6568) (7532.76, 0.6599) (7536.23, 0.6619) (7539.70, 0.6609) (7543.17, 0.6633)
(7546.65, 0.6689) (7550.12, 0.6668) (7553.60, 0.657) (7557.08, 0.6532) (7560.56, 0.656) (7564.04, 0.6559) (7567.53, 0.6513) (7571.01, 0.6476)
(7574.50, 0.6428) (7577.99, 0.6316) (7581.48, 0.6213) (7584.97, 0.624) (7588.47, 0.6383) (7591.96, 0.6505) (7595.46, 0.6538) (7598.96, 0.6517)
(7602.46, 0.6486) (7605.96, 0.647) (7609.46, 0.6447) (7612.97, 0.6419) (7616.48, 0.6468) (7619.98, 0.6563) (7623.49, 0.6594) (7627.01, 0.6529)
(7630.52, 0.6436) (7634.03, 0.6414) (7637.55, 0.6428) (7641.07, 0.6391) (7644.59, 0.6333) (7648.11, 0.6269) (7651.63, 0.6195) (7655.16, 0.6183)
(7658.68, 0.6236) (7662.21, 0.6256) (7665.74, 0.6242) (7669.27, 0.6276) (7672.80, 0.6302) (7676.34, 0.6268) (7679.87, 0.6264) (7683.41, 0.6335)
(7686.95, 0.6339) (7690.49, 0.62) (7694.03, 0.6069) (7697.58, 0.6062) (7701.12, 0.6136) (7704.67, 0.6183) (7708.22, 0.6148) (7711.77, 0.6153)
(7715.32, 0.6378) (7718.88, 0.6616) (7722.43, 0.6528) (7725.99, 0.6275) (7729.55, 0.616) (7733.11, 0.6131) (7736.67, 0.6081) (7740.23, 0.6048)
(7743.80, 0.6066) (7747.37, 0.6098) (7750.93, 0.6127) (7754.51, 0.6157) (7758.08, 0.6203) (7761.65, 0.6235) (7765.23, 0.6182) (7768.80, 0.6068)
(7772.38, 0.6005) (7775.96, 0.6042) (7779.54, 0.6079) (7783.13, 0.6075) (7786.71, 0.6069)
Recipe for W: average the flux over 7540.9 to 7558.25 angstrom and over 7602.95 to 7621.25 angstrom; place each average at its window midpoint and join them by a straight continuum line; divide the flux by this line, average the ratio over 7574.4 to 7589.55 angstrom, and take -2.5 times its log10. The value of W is 0.042 mag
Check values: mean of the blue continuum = 0.662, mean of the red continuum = 0.647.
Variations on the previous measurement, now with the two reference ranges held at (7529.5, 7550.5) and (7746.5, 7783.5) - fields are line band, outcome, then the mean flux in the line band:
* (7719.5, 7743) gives 0.00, 0.622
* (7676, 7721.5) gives 0.00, 0.625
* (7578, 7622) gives 0.01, 0.643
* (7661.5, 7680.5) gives 0.01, 0.627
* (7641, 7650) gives 0.01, 0.632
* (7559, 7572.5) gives 0.01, 0.653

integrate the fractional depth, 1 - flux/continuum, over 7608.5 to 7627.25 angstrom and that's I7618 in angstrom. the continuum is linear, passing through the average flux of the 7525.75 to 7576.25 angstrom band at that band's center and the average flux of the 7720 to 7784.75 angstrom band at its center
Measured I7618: -0.21 angstrom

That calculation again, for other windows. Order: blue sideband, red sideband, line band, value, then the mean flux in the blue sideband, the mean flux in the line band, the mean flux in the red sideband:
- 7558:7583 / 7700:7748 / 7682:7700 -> 0.2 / 0.644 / 0.62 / 0.622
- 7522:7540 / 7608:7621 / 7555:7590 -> 0.6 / 0.659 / 0.642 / 0.647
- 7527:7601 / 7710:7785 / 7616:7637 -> -0.3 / 0.651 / 0.65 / 0.618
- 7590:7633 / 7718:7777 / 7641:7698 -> 1.0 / 0.65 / 0.625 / 0.617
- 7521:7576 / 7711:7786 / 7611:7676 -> 0.3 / 0.658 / 0.636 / 0.618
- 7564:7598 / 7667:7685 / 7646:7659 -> 0.2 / 0.641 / 0.622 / 0.629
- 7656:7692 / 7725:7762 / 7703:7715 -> 0.0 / 0.627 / 0.619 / 0.614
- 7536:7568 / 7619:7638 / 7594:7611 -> 0.1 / 0.66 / 0.649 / 0.649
